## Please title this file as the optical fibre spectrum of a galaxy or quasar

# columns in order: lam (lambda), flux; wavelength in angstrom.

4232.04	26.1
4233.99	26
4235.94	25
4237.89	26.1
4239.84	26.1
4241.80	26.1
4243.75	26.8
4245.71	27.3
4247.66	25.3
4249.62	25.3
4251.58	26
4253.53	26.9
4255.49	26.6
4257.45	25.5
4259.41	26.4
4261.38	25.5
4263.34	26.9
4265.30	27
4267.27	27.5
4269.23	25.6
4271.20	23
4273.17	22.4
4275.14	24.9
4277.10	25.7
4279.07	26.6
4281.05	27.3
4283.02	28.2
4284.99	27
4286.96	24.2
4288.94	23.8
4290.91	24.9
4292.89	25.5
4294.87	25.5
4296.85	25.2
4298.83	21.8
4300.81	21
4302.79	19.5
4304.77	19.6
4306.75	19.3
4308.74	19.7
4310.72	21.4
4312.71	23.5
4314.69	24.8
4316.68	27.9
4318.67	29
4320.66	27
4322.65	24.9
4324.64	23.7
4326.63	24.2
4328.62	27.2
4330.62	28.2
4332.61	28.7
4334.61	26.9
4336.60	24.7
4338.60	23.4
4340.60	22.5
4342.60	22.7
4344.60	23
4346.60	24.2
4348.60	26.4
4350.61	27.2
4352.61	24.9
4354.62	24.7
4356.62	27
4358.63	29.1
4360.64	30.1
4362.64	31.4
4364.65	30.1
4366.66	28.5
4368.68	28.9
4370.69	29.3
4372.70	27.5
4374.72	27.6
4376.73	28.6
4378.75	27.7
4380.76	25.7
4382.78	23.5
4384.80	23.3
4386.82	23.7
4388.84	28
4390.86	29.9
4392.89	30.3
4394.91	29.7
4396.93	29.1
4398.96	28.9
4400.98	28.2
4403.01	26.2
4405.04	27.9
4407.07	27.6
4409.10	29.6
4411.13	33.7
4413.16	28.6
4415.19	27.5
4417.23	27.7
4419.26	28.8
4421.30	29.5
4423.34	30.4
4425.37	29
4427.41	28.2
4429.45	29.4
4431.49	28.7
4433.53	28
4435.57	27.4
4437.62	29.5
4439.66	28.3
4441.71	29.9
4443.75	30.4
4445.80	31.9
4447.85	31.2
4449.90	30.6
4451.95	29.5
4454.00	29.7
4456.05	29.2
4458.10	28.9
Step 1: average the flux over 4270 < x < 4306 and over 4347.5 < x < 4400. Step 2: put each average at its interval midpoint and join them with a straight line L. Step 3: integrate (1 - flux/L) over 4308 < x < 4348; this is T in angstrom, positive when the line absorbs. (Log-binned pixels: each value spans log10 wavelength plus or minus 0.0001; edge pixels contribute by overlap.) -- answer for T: 1.4 angstrom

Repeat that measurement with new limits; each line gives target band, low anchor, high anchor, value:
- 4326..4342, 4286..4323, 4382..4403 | -0.53 angstrom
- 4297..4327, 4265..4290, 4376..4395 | 3.25 angstrom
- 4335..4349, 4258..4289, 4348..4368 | 1.88 angstrom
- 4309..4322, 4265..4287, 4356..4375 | 0.95 angstrom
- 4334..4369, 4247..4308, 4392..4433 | 0.92 angstrom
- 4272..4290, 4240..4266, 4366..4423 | 0.73 angstrom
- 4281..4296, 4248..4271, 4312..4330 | 0.19 angstrom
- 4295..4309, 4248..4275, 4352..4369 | 2.90 angstrom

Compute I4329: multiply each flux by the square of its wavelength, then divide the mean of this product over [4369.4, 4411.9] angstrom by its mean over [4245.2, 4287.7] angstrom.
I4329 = 1.14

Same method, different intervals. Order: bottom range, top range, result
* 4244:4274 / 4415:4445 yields 1.21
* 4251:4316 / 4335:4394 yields 1.13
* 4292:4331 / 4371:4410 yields 1.20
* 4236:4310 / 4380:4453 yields 1.23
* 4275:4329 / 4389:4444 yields 1.25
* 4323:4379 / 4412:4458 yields 1.14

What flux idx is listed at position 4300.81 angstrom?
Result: 21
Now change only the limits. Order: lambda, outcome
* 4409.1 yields 29.6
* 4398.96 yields 28.9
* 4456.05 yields 29.2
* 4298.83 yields 21.8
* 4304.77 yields 19.6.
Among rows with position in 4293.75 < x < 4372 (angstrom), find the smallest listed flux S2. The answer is 19.3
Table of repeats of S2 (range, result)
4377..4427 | 23.3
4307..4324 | 19.7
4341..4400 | 22.7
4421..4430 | 28.2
